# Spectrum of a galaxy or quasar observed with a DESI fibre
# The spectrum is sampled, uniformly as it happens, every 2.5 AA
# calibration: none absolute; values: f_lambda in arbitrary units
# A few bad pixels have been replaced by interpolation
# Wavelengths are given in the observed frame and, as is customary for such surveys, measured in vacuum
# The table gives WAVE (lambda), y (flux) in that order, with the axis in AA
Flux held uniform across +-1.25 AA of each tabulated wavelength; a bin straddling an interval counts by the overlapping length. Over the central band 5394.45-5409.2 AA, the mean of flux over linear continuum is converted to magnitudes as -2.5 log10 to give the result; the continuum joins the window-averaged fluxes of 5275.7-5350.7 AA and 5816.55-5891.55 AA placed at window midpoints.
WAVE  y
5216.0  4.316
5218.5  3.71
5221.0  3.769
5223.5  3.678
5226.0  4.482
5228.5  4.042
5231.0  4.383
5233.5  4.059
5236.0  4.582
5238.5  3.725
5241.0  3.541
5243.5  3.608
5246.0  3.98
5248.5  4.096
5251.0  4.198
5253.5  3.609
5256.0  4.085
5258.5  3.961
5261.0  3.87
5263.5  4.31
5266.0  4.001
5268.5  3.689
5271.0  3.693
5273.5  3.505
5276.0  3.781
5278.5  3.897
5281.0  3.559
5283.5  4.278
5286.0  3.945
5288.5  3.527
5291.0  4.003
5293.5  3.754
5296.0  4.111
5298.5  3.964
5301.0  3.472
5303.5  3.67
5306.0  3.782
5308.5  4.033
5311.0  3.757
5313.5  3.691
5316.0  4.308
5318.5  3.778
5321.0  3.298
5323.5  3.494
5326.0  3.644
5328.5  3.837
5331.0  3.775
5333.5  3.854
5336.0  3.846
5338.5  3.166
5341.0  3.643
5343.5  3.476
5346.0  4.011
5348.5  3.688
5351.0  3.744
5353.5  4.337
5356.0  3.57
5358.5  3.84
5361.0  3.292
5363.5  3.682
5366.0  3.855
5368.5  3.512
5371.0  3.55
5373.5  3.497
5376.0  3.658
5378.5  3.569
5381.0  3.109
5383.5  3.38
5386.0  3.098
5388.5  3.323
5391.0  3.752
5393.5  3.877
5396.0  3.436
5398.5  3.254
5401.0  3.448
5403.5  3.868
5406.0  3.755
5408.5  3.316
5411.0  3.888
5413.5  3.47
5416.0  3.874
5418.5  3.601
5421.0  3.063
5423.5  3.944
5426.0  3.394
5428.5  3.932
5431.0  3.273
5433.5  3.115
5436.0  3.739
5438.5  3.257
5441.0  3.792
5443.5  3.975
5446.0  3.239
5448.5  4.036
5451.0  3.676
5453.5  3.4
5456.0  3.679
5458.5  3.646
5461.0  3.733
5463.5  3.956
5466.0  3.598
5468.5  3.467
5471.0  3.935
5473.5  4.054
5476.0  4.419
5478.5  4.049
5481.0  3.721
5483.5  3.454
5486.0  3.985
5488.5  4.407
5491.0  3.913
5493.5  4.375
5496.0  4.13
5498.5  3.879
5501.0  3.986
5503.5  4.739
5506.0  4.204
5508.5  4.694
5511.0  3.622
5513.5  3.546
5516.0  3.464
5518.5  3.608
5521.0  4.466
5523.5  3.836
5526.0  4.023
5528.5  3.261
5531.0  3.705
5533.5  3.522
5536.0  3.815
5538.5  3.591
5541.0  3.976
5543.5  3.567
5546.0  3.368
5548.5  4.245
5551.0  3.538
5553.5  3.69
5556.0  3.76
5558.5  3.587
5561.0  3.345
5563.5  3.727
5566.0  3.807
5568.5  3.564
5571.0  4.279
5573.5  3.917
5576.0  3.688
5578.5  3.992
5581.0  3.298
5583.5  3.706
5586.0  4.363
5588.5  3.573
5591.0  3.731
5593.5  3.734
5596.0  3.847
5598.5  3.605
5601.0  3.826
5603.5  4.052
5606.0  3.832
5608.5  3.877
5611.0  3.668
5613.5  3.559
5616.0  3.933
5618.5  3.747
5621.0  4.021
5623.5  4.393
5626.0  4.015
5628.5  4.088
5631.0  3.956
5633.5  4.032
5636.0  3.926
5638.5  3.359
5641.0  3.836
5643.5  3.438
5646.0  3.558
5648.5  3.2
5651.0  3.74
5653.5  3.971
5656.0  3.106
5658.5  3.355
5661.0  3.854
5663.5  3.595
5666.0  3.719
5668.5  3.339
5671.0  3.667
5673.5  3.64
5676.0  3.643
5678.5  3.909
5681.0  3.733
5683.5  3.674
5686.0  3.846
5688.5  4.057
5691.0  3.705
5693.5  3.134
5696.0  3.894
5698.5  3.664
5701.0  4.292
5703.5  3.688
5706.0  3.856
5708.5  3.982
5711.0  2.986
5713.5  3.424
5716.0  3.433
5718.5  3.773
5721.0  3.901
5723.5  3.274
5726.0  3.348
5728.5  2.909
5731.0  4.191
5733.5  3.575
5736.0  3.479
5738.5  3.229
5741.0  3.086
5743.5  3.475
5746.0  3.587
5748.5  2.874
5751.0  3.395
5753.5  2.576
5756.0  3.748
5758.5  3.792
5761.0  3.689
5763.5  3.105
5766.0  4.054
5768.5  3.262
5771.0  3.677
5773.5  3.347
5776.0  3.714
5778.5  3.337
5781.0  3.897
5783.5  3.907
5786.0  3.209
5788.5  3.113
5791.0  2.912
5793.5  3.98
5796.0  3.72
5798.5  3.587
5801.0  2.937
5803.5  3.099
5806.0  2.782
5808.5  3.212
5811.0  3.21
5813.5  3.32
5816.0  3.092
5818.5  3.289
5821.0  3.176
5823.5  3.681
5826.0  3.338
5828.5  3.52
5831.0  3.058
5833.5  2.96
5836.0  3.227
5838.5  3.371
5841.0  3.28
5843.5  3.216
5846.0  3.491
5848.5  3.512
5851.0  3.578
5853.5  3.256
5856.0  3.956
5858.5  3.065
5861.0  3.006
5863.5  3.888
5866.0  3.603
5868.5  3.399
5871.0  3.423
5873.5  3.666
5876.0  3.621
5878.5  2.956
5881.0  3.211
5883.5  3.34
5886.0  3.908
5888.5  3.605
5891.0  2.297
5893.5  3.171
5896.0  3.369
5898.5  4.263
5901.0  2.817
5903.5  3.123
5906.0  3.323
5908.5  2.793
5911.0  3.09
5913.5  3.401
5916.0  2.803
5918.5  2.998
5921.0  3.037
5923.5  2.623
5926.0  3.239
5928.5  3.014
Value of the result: 0.05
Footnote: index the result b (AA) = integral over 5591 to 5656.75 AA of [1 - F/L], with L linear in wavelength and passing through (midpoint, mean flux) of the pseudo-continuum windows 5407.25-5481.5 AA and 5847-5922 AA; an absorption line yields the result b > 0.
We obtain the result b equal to -4.78 AA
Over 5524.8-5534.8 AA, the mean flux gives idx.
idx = 3.63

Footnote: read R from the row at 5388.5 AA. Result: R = 3.323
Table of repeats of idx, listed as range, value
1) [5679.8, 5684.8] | 3.7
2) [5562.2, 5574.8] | 3.86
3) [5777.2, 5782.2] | 3.62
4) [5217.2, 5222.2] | 3.74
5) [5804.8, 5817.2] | 3.12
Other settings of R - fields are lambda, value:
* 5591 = 3.731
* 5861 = 3.006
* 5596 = 3.847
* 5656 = 3.106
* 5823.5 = 3.681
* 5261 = 3.87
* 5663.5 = 3.595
